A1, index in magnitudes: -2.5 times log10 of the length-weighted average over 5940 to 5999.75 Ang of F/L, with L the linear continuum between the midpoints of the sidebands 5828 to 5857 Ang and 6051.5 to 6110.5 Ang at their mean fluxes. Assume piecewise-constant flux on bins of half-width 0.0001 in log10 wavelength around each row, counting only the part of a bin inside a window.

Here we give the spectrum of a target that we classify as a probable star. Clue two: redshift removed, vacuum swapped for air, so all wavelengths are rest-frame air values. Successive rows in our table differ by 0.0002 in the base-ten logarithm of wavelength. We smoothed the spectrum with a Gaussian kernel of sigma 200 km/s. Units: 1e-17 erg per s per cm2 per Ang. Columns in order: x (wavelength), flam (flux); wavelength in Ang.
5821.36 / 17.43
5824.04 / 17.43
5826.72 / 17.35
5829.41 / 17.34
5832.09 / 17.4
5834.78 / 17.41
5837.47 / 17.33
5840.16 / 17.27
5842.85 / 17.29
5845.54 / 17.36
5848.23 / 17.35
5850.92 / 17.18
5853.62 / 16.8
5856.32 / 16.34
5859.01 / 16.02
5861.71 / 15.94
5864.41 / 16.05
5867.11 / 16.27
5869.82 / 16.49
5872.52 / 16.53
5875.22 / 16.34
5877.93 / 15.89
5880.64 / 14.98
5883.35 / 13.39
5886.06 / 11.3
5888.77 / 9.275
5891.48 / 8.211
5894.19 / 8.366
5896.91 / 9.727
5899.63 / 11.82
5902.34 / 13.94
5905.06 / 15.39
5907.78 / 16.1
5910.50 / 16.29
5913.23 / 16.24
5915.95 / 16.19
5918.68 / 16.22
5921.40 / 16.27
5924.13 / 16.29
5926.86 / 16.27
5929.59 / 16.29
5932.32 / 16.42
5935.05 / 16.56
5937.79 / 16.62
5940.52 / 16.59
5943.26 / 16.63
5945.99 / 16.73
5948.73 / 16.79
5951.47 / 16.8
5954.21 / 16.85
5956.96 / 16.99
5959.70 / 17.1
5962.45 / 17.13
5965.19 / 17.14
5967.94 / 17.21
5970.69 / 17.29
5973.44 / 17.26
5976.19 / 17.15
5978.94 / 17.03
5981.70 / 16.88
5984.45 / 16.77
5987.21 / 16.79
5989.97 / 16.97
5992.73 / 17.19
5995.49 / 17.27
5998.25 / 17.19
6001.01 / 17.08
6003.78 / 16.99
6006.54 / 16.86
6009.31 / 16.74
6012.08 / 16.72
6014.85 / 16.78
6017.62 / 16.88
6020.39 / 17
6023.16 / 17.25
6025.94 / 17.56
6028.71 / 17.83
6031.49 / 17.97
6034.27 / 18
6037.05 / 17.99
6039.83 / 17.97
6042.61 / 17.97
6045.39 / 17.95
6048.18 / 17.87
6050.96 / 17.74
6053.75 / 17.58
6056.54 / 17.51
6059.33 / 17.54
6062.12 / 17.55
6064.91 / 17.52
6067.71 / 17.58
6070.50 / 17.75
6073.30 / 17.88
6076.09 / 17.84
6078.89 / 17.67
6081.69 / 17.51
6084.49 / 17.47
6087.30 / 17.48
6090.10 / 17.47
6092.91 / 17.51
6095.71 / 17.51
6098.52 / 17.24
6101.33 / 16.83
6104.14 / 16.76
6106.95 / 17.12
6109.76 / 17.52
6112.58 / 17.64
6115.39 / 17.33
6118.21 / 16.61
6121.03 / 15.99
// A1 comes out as 0.02 mag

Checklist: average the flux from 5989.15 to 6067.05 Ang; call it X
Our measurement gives 17.4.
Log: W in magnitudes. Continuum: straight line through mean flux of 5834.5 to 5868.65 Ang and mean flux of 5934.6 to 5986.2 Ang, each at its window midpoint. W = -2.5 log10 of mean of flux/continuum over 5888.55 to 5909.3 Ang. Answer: 0.39 mag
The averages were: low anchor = 16.8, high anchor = 16.9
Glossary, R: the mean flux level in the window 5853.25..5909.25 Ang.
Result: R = 14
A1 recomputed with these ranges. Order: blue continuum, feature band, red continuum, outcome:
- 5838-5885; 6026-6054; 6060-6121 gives -0.05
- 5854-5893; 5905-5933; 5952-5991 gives -0.04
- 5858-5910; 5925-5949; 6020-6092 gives -0.11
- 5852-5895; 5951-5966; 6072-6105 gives -0.10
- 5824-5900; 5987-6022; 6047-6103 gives -0.01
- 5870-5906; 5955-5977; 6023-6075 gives -0.13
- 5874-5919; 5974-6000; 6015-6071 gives -0.07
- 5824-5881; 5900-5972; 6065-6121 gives 0.04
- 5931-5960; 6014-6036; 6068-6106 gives -0.02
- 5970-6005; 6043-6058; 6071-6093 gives -0.02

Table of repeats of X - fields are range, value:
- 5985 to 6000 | 17.1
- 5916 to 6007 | 16.8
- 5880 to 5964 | 15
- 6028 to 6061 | 17.8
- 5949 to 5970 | 17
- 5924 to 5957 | 16.6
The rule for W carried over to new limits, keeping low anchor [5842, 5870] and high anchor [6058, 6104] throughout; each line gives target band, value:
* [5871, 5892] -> 0.24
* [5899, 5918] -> 0.10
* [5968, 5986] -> 0.00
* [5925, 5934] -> 0.04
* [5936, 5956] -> 0.02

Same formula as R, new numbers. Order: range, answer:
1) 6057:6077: 17.7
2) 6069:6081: 17.8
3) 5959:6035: 17.1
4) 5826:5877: 16.8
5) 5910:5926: 16.2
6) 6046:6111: 17.5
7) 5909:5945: 16.4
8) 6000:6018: 16.9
